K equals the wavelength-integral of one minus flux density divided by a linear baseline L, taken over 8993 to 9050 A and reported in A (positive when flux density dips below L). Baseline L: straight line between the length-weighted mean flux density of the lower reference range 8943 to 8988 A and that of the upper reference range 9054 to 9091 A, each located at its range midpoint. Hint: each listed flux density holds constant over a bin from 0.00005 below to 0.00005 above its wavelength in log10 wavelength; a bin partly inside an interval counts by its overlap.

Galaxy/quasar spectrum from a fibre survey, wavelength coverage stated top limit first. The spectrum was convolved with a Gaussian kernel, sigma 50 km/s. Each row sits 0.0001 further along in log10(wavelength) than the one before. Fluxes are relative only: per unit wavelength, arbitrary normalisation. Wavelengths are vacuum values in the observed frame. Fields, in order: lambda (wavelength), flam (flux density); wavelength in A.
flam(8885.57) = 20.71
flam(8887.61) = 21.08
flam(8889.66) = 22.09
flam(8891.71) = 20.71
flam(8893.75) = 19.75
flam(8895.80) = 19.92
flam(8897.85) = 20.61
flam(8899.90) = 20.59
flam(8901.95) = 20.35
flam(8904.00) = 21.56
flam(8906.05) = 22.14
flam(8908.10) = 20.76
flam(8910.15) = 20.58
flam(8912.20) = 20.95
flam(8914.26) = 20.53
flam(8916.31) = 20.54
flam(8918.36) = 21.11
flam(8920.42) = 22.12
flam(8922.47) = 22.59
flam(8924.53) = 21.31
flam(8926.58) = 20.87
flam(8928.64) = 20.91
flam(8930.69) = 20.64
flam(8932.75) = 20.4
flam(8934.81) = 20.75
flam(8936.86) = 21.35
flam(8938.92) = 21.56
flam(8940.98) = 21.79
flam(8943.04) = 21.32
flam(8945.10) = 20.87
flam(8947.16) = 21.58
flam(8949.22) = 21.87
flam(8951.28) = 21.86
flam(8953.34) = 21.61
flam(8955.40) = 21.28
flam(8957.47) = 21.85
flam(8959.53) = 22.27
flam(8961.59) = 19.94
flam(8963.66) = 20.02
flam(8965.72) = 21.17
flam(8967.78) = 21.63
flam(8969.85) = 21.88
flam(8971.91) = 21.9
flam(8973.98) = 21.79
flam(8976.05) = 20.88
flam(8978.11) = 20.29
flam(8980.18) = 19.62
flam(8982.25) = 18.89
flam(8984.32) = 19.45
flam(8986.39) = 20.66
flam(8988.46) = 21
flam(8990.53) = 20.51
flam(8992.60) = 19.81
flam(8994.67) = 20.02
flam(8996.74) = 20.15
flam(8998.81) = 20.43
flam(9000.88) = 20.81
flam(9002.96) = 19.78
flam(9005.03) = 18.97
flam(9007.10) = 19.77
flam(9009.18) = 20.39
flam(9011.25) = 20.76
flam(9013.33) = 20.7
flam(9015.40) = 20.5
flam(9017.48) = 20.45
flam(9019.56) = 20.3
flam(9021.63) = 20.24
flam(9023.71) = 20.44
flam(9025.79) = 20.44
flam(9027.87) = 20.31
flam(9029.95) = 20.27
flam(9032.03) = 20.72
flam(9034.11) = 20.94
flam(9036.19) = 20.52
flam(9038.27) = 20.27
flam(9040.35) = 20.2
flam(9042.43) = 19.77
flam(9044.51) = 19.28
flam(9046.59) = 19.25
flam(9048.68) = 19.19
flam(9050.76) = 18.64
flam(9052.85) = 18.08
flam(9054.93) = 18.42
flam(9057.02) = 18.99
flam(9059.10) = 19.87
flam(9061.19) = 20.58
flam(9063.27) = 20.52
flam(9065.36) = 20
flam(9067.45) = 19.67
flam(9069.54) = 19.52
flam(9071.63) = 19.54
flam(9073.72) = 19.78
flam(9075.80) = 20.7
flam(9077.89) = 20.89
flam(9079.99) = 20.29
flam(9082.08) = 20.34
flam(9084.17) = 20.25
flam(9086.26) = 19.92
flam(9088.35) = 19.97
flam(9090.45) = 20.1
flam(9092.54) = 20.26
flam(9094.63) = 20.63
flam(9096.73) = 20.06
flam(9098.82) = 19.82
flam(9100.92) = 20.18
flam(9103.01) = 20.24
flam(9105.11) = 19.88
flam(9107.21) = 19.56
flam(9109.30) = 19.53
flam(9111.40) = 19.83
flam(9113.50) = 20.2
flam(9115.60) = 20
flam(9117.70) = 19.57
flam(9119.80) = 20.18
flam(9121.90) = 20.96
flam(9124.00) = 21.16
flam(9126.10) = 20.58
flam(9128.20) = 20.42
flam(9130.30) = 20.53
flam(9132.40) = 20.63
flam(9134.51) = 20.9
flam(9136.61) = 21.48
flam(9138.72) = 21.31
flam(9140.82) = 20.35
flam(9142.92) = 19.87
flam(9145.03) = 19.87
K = 0.8 A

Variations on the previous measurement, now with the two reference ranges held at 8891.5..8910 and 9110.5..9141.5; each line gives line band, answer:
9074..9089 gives 0.19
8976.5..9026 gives 1.08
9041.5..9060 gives 1.40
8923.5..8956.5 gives -0.91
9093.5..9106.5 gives 0.28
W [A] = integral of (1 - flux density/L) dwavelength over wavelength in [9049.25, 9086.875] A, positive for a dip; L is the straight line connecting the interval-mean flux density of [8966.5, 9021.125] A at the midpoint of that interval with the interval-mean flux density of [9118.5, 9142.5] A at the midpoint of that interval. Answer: 1.5 A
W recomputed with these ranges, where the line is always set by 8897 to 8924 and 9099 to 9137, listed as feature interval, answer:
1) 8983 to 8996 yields 0.4 A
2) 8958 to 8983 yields 0.0 A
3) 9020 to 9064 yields 1.6 A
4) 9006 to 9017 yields 0.2 A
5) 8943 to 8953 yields -0.3 A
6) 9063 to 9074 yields 0.4 A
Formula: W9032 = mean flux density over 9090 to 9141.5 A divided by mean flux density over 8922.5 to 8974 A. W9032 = 0.95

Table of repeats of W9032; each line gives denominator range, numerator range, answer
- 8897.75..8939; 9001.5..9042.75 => 0.96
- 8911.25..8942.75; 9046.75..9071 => 0.92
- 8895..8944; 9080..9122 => 0.95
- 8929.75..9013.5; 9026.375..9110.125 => 0.96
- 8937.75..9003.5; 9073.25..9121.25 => 0.96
